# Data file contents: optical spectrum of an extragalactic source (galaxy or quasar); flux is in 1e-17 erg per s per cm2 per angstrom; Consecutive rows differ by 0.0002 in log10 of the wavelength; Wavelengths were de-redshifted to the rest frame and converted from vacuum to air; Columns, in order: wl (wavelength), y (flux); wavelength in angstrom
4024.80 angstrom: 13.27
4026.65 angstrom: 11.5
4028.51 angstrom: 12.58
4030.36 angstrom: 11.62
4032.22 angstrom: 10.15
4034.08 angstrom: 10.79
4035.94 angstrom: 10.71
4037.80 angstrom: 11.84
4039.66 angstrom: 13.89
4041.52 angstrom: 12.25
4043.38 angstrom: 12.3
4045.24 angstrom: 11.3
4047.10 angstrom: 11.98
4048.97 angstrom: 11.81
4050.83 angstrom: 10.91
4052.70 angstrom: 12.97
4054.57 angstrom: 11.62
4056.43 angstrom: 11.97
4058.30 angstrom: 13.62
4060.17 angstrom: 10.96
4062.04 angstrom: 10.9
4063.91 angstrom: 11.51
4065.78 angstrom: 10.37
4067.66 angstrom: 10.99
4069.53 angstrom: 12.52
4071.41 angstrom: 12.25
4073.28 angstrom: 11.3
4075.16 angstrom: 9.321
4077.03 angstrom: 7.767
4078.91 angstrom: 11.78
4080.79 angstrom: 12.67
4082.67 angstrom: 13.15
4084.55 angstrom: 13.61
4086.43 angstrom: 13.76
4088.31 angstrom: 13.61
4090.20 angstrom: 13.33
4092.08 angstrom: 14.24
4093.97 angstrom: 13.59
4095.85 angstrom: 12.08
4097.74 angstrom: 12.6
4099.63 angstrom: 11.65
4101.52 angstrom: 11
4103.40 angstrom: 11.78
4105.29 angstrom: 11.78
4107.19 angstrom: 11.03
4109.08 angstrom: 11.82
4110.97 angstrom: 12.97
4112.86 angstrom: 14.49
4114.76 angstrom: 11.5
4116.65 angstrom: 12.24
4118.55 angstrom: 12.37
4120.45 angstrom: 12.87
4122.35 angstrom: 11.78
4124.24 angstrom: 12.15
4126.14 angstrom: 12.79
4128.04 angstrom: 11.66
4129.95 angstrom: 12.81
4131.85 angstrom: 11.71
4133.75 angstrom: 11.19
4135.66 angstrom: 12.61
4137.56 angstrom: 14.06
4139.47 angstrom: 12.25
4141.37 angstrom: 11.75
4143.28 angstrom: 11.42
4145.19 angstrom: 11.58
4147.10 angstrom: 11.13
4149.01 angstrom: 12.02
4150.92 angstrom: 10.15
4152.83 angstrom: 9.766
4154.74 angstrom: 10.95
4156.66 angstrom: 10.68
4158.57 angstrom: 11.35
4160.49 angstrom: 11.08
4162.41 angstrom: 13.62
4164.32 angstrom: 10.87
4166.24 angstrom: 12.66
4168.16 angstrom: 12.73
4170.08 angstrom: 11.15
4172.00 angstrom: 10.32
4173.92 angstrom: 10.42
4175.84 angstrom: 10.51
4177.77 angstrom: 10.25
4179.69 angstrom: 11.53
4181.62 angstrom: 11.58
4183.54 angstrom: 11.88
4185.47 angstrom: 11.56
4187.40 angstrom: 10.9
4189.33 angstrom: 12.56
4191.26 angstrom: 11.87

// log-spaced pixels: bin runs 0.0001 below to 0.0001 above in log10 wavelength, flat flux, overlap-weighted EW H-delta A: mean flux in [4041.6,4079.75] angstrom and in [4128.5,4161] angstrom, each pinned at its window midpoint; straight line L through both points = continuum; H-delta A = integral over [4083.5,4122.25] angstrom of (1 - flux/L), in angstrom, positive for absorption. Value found -3.7 angstrom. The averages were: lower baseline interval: 11.4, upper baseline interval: 11.6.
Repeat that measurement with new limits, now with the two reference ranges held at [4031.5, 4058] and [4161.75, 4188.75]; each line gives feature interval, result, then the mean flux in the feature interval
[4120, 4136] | -0.8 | 12.1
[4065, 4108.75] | -1.2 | 12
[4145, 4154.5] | 0.5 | 10.9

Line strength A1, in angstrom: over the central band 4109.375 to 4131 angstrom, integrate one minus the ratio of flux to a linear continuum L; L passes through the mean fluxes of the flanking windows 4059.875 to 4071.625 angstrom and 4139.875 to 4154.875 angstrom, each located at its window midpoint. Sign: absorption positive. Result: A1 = -2.5 angstrom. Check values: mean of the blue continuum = 11.3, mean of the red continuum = 11.2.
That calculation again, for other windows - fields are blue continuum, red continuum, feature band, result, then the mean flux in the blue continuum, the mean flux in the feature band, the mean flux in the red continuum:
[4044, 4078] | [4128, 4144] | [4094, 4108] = -0.04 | 11.3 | 11.8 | 12.2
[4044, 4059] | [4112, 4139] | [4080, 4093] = -1.37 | 12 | 13.5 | 12.4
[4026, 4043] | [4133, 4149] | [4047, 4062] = -0.18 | 11.7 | 11.9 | 12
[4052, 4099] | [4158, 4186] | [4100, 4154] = -0.93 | 12.1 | 11.9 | 11.4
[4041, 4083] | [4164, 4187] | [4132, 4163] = -0.62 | 11.5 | 11.6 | 11.3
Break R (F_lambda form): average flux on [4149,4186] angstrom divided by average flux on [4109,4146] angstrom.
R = 0.91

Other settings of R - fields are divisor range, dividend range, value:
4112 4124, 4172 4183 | 0.87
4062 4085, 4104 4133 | 1.08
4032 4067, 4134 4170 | 1.00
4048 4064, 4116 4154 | 1.01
